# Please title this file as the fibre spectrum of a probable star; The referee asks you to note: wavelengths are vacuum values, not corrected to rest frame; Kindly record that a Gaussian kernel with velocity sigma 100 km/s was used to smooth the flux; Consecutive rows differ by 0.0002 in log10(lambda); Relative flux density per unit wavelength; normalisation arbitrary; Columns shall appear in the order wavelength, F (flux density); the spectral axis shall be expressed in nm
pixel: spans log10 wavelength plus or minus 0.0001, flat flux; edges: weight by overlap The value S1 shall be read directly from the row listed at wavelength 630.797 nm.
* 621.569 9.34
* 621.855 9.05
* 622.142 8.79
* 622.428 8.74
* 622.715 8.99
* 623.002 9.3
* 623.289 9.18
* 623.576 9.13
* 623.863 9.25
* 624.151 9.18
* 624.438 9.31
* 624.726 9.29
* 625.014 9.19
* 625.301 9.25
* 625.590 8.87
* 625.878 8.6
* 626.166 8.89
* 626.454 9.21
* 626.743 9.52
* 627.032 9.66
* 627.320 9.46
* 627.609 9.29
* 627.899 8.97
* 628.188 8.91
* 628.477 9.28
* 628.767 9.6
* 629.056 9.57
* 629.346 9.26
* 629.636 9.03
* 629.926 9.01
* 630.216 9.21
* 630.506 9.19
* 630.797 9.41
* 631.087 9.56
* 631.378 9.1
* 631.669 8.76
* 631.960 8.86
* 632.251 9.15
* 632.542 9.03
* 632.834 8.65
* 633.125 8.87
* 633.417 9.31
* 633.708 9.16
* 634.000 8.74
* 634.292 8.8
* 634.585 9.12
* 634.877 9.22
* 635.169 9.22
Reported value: 9.41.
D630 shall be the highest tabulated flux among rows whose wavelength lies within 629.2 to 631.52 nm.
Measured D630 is 9.56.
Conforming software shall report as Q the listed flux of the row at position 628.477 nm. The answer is 9.28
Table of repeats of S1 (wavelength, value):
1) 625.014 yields 9.19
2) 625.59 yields 8.87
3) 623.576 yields 9.13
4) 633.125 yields 8.87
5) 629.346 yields 9.26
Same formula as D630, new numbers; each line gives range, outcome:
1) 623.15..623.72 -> 9.18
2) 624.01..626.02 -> 9.31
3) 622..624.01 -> 9.3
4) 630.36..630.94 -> 9.41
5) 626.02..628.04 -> 9.66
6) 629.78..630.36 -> 9.21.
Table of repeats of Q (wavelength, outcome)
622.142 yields 8.79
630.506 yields 9.19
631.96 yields 8.86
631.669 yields 8.76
